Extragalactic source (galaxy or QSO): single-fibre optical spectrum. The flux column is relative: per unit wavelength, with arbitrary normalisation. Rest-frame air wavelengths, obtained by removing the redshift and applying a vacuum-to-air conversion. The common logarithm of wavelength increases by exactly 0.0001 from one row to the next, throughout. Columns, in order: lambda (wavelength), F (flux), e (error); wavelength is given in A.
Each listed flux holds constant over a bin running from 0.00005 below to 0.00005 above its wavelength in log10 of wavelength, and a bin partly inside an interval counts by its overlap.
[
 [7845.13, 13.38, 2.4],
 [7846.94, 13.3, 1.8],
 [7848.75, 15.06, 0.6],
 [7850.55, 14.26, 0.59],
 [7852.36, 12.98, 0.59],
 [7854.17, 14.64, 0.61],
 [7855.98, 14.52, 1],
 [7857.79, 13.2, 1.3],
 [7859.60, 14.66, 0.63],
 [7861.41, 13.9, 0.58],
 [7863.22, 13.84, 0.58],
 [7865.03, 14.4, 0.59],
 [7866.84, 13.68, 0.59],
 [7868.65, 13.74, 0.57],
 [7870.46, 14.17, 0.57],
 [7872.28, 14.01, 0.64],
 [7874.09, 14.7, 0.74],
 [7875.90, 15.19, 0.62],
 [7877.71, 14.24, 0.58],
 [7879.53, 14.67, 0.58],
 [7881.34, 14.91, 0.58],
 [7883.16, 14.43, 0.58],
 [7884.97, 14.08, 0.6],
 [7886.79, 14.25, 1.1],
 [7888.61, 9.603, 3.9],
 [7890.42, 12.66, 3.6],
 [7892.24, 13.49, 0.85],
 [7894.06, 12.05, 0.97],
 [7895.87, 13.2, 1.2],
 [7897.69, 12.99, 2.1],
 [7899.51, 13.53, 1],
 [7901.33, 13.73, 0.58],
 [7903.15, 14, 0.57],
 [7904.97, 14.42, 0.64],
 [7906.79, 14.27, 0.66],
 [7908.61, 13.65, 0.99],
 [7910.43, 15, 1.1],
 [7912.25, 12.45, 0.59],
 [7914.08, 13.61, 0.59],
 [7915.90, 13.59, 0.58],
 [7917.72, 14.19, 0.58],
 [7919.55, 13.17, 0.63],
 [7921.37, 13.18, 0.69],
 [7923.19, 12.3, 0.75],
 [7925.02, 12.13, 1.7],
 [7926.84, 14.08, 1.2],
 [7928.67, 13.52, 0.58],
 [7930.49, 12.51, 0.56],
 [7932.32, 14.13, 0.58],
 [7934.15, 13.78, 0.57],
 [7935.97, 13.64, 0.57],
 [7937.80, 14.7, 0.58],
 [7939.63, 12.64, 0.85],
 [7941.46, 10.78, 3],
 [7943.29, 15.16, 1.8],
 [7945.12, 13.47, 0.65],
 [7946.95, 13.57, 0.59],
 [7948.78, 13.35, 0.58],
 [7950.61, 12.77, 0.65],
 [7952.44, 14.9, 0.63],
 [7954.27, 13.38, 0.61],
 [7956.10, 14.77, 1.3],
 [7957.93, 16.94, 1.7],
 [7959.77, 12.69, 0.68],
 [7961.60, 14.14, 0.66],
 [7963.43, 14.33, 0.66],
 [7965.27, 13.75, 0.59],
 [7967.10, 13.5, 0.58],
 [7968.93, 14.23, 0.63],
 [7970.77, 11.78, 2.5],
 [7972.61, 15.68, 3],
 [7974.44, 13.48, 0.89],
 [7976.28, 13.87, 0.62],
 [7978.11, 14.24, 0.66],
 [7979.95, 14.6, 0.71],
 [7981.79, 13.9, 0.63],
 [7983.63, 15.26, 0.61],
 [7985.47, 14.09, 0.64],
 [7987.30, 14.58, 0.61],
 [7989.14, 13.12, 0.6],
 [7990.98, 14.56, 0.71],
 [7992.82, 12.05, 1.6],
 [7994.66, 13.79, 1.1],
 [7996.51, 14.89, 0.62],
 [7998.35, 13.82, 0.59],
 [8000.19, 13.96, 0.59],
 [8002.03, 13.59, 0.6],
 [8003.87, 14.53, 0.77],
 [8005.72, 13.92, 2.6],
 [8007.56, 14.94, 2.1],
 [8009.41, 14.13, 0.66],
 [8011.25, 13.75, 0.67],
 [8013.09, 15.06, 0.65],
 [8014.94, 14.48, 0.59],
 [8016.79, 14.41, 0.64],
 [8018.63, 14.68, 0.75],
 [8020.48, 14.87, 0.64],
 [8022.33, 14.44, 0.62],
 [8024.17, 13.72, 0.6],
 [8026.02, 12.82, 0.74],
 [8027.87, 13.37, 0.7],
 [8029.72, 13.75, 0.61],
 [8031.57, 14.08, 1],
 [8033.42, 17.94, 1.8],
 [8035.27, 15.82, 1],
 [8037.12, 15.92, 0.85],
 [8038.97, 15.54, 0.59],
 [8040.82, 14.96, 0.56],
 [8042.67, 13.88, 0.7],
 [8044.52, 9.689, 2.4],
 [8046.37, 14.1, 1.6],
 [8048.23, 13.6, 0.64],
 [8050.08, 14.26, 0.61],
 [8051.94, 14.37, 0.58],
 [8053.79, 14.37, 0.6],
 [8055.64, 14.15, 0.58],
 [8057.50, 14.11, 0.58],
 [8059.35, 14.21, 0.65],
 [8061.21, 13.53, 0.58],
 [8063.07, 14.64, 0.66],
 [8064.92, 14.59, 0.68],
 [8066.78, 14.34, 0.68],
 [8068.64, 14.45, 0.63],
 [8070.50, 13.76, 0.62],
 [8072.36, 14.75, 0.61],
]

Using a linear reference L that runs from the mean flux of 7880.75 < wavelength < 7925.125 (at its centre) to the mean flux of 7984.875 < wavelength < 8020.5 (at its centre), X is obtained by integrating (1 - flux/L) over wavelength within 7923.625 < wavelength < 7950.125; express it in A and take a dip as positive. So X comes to 0.6 A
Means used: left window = 13.4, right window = 14.1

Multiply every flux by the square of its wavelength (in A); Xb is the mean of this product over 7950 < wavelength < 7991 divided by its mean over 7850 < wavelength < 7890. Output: 1.0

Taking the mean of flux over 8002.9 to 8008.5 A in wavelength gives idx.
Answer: 14.4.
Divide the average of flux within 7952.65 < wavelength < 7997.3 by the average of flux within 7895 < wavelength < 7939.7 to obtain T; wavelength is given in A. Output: 1.0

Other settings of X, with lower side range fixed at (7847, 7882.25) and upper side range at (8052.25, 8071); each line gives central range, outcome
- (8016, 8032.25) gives 0.25 A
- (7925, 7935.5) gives 0.56 A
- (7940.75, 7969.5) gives 0.72 A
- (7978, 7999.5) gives 0.25 A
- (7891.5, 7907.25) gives 0.81 A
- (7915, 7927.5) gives 0.89 A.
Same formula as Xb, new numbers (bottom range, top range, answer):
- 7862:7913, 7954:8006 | 1.05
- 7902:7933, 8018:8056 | 1.09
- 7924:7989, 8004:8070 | 1.06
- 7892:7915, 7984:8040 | 1.09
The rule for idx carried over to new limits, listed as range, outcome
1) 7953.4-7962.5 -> 14.4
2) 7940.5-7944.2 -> 13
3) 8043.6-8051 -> 12.9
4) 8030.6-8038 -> 15.9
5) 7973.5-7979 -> 13.9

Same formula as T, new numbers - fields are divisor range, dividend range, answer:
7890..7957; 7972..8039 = 1.06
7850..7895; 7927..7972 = 0.99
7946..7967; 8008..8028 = 1.01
